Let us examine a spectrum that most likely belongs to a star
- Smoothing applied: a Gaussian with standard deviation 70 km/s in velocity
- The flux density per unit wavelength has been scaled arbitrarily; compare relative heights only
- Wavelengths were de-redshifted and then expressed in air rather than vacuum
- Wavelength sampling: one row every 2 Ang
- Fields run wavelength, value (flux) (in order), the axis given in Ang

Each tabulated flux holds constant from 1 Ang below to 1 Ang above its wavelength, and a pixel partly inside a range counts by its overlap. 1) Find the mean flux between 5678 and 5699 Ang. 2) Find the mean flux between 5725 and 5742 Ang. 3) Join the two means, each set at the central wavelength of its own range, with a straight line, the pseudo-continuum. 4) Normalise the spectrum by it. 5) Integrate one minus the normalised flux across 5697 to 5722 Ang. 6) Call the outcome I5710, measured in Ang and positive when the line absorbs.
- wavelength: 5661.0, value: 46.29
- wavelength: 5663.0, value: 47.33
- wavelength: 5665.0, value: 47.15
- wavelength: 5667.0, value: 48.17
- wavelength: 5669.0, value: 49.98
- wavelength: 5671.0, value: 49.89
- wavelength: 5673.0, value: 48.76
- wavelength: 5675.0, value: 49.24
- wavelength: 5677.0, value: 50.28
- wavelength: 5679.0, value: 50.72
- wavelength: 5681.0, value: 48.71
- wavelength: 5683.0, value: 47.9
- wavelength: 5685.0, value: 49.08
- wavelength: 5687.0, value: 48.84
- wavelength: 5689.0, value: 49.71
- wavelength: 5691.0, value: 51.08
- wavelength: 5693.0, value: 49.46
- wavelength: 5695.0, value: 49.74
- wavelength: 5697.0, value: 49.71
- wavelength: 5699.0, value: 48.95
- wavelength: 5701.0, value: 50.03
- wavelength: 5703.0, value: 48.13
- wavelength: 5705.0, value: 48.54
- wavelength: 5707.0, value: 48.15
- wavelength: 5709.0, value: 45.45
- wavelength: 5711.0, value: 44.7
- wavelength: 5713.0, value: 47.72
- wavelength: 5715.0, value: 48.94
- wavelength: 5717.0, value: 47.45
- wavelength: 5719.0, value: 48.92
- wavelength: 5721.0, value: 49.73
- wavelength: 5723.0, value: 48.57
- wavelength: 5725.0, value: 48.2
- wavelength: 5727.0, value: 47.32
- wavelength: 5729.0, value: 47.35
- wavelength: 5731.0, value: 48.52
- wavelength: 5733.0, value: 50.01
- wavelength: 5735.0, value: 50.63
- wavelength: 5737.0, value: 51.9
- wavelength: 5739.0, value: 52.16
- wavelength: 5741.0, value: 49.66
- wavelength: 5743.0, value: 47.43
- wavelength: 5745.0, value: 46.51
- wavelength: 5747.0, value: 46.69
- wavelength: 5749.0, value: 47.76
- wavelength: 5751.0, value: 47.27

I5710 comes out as 0.71 Ang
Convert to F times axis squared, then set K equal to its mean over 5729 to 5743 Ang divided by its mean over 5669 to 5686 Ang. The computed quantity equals 1.0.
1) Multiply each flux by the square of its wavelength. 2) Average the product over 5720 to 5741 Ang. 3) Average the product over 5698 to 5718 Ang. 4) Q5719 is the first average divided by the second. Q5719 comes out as 1.0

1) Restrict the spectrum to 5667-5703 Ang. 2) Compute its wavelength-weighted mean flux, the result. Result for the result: 49.5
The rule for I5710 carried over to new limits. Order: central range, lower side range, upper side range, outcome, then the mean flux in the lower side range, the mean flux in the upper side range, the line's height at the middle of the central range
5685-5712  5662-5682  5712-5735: 0.06 Ang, 49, 48.5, 48.8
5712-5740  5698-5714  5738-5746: -0.41 Ang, 47.7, 48.9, 48.4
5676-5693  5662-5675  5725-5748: -0.30 Ang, 48.6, 48.9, 48.7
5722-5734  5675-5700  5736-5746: 0.29 Ang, 49.5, 49.5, 49.5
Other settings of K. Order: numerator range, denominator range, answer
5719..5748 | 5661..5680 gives 1.02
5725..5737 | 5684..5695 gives 1.00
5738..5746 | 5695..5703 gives 1.01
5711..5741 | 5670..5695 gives 1.00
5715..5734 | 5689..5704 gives 0.99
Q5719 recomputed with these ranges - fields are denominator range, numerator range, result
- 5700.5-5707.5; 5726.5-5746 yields 1.02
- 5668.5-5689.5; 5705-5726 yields 0.98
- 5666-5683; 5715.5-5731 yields 0.99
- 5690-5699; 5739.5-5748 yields 0.98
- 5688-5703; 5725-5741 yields 1.01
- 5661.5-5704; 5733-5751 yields 1.02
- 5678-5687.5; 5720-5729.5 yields 1.00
